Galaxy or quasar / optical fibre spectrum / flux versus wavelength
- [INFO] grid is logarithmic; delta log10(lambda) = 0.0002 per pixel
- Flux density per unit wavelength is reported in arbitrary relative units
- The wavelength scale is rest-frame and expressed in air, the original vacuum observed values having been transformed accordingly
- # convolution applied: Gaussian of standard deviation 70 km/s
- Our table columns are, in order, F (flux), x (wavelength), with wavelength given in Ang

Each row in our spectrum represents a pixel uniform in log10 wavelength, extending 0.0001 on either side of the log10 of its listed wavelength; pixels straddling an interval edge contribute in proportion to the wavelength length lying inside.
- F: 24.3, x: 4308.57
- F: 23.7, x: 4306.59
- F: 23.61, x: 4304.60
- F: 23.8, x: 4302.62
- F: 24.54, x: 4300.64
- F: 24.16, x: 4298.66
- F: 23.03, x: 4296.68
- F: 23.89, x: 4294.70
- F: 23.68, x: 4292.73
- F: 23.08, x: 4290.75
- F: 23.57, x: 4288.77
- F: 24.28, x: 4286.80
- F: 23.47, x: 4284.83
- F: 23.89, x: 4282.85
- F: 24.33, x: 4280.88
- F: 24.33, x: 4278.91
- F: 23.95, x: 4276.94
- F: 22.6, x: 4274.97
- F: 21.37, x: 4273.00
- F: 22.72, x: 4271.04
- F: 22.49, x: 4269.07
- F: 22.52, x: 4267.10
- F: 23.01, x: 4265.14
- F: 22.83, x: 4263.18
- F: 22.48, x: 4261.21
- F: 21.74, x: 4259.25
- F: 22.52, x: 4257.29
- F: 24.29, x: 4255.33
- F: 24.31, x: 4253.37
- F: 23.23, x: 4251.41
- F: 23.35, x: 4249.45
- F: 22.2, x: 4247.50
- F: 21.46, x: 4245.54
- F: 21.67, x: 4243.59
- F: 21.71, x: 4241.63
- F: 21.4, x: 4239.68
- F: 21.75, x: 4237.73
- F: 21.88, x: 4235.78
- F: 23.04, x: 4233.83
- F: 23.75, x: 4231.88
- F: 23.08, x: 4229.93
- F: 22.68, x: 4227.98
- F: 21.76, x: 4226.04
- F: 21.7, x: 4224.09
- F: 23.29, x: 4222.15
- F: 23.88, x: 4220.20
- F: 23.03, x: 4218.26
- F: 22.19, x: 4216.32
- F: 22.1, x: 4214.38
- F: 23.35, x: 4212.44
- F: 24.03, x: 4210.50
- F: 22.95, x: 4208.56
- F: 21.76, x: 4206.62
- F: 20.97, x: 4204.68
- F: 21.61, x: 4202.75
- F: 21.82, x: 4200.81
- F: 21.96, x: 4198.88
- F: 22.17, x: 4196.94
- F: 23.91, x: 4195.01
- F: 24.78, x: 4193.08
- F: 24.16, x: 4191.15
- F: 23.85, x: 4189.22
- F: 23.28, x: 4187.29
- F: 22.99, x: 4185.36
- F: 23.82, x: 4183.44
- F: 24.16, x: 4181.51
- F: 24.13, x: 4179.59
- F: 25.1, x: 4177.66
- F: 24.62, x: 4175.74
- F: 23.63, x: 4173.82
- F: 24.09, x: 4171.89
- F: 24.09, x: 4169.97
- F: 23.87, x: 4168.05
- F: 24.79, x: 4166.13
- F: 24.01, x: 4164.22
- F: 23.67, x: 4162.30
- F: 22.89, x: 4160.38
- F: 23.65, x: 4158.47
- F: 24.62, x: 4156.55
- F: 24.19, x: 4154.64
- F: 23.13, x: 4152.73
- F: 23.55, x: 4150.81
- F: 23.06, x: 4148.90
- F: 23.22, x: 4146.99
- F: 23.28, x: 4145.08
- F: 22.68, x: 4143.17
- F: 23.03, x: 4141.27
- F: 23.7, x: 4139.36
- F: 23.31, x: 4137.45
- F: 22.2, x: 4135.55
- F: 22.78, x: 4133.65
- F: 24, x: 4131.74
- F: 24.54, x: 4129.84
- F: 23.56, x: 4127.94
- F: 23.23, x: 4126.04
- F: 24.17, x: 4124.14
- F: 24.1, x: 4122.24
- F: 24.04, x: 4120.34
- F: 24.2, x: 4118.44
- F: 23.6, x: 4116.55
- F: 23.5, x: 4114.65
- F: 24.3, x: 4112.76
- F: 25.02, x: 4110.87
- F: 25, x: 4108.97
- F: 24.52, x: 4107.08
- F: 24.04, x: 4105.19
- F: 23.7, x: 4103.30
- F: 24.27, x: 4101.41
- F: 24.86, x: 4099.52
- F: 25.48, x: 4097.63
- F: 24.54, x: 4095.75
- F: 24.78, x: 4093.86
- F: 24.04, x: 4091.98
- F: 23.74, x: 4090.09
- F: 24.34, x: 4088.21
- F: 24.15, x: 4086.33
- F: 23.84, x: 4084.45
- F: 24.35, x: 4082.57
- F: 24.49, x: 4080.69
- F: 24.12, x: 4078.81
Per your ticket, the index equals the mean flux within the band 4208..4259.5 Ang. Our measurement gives 22.7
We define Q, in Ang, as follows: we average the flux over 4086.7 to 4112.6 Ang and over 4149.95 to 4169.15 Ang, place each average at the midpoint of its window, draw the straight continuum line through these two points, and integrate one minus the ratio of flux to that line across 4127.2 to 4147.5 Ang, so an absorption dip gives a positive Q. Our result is 0.7 Ang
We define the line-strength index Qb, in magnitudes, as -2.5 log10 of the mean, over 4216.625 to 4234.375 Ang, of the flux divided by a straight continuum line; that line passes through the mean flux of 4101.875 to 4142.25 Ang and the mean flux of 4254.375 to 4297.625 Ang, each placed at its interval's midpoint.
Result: 0.02 mag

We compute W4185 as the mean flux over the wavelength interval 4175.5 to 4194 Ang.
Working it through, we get 24.1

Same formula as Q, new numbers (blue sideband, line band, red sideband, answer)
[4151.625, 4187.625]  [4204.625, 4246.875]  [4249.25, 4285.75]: 1.82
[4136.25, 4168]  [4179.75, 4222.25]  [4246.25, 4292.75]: 0.67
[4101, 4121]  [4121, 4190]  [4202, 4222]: -0.57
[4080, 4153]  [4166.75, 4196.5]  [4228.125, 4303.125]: -0.61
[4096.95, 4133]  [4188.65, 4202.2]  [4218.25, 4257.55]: 0.01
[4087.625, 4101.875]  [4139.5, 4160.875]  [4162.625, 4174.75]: 0.67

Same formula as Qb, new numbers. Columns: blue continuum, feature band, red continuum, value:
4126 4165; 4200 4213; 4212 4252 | 0.021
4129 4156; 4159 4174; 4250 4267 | -0.028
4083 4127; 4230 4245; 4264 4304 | 0.068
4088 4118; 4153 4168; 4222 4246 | -0.024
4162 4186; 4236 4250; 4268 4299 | 0.084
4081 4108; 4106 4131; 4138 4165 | -0.007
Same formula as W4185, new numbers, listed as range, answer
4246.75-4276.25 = 22.8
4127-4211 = 23.4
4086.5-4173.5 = 23.9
